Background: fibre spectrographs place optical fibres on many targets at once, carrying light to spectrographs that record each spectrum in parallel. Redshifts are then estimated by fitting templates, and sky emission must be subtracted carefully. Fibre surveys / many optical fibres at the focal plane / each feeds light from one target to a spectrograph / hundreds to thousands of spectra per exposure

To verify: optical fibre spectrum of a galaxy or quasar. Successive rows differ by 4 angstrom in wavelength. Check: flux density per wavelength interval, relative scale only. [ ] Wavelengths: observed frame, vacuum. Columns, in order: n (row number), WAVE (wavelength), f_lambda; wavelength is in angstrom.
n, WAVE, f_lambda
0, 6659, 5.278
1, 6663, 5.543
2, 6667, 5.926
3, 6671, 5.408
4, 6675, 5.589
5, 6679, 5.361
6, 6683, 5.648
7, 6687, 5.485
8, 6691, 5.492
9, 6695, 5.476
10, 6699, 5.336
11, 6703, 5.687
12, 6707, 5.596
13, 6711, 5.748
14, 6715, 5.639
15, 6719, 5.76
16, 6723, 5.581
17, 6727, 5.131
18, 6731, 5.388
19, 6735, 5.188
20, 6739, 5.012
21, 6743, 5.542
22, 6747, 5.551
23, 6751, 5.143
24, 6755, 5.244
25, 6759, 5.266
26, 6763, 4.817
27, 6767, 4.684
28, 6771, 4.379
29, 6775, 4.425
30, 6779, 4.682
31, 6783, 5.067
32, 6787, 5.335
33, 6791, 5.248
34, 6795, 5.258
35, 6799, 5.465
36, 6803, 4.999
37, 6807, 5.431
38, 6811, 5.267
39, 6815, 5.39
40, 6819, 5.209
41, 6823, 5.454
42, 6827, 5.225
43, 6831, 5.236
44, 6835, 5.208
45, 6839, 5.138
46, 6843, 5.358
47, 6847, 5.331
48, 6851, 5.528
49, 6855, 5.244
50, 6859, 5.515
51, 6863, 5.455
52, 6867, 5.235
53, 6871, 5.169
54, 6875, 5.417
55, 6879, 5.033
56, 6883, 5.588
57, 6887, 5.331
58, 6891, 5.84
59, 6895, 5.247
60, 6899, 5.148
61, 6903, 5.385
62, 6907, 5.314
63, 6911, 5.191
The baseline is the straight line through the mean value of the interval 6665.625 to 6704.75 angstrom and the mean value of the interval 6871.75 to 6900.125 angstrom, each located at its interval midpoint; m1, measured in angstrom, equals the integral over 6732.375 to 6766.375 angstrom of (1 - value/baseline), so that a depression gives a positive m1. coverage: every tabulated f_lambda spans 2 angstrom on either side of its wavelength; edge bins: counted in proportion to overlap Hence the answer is 1.7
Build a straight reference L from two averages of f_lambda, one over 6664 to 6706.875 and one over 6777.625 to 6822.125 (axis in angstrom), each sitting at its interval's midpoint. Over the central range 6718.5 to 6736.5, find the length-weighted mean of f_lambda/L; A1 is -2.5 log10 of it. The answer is 0.008 mag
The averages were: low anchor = 5.54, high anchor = 5.23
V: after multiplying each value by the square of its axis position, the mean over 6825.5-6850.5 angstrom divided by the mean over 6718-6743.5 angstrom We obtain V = 1.02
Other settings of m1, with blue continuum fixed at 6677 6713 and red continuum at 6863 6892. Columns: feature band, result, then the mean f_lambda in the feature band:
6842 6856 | 0.0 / 5.37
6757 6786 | 3.6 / 4.78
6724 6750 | 0.9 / 5.31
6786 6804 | 0.6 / 5.27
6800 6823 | 0.6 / 5.29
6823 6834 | 0.3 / 5.27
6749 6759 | 0.5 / 5.21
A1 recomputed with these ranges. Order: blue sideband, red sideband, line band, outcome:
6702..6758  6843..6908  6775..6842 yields 0.039 mag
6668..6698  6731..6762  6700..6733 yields -0.035 mag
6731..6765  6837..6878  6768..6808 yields 0.054 mag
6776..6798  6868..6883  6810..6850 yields -0.023 mag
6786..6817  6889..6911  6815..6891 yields 0.001 mag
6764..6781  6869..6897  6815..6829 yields -0.082 mag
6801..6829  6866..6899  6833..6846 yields 0.013 mag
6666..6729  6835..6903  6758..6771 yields 0.139 mag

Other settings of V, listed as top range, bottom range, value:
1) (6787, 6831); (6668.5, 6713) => 0.99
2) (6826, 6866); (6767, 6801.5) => 1.09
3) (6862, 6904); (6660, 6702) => 1.03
